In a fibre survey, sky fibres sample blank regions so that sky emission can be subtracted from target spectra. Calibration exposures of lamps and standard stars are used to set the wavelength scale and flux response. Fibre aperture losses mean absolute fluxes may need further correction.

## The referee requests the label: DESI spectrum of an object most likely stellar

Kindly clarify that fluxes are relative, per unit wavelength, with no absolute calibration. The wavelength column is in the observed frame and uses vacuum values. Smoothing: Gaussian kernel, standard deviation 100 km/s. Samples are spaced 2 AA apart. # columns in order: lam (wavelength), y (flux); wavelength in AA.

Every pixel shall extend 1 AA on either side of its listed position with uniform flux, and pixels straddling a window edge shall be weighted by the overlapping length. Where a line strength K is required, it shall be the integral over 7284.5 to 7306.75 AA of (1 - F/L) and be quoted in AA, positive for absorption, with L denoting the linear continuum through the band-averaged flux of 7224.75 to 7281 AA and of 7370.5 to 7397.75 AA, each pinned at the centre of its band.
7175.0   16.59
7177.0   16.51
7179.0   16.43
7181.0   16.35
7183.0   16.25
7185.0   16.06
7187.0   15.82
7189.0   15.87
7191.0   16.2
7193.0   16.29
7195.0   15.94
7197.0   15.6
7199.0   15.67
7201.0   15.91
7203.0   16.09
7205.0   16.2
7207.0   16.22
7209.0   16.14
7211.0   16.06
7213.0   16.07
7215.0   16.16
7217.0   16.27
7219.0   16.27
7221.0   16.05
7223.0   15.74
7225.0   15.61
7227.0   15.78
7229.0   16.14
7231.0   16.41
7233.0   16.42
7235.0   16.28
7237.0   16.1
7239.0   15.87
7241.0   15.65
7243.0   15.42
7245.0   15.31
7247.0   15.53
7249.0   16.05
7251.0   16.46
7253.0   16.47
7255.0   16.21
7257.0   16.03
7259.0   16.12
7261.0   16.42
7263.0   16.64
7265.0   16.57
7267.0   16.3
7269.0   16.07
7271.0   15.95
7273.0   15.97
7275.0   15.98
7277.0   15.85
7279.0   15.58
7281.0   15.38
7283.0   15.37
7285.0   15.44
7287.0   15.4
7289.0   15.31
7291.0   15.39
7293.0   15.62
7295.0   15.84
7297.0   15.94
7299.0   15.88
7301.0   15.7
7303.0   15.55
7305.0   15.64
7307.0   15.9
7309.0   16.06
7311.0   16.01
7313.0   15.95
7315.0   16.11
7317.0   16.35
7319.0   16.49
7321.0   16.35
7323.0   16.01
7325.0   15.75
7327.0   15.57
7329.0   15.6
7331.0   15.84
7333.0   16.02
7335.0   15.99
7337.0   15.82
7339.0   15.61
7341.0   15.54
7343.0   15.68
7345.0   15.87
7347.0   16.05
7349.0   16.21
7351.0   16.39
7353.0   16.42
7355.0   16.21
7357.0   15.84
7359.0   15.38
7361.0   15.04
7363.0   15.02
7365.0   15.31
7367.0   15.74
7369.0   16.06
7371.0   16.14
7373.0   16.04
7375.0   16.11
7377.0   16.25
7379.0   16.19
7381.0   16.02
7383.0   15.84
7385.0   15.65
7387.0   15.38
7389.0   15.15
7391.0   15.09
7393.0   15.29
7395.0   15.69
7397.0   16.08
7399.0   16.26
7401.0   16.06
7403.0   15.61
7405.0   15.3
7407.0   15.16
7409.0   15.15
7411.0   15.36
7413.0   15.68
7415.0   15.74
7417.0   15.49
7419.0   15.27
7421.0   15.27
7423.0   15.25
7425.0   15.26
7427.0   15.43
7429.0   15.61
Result 0.5 AA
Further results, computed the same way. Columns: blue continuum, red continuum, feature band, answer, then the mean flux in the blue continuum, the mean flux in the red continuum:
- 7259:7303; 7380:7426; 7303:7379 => -1.05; 15.8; 15.5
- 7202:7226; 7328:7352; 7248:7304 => 0.25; 16.1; 15.9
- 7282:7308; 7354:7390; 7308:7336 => -0.62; 15.6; 15.7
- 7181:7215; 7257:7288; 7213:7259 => -0.08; 16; 15.9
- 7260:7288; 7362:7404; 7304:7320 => -0.20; 15.9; 15.8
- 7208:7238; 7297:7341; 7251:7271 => -0.35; 16.1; 15.9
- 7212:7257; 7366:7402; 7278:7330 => 0.50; 16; 15.8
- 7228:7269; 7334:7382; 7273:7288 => 0.42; 16.1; 15.9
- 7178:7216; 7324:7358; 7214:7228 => 0.05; 16.1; 15.9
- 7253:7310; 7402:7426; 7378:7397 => -0.17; 15.9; 15.4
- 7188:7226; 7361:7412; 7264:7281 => -0.11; 16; 15.7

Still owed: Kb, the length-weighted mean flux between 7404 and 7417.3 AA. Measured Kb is 15.4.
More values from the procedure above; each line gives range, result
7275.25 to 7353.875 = 15.8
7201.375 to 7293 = 16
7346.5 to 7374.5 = 15.8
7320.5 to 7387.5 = 15.9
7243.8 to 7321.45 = 15.9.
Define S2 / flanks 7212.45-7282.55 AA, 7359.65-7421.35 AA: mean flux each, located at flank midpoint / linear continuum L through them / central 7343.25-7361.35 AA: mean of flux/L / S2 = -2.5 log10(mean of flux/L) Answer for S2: -0.015 mag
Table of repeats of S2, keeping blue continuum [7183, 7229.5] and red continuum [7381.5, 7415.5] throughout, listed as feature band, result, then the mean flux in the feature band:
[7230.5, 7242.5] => -0.009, 16.1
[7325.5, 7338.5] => -0.005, 15.8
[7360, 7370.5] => 0.012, 15.5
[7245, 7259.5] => -0.011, 16.1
